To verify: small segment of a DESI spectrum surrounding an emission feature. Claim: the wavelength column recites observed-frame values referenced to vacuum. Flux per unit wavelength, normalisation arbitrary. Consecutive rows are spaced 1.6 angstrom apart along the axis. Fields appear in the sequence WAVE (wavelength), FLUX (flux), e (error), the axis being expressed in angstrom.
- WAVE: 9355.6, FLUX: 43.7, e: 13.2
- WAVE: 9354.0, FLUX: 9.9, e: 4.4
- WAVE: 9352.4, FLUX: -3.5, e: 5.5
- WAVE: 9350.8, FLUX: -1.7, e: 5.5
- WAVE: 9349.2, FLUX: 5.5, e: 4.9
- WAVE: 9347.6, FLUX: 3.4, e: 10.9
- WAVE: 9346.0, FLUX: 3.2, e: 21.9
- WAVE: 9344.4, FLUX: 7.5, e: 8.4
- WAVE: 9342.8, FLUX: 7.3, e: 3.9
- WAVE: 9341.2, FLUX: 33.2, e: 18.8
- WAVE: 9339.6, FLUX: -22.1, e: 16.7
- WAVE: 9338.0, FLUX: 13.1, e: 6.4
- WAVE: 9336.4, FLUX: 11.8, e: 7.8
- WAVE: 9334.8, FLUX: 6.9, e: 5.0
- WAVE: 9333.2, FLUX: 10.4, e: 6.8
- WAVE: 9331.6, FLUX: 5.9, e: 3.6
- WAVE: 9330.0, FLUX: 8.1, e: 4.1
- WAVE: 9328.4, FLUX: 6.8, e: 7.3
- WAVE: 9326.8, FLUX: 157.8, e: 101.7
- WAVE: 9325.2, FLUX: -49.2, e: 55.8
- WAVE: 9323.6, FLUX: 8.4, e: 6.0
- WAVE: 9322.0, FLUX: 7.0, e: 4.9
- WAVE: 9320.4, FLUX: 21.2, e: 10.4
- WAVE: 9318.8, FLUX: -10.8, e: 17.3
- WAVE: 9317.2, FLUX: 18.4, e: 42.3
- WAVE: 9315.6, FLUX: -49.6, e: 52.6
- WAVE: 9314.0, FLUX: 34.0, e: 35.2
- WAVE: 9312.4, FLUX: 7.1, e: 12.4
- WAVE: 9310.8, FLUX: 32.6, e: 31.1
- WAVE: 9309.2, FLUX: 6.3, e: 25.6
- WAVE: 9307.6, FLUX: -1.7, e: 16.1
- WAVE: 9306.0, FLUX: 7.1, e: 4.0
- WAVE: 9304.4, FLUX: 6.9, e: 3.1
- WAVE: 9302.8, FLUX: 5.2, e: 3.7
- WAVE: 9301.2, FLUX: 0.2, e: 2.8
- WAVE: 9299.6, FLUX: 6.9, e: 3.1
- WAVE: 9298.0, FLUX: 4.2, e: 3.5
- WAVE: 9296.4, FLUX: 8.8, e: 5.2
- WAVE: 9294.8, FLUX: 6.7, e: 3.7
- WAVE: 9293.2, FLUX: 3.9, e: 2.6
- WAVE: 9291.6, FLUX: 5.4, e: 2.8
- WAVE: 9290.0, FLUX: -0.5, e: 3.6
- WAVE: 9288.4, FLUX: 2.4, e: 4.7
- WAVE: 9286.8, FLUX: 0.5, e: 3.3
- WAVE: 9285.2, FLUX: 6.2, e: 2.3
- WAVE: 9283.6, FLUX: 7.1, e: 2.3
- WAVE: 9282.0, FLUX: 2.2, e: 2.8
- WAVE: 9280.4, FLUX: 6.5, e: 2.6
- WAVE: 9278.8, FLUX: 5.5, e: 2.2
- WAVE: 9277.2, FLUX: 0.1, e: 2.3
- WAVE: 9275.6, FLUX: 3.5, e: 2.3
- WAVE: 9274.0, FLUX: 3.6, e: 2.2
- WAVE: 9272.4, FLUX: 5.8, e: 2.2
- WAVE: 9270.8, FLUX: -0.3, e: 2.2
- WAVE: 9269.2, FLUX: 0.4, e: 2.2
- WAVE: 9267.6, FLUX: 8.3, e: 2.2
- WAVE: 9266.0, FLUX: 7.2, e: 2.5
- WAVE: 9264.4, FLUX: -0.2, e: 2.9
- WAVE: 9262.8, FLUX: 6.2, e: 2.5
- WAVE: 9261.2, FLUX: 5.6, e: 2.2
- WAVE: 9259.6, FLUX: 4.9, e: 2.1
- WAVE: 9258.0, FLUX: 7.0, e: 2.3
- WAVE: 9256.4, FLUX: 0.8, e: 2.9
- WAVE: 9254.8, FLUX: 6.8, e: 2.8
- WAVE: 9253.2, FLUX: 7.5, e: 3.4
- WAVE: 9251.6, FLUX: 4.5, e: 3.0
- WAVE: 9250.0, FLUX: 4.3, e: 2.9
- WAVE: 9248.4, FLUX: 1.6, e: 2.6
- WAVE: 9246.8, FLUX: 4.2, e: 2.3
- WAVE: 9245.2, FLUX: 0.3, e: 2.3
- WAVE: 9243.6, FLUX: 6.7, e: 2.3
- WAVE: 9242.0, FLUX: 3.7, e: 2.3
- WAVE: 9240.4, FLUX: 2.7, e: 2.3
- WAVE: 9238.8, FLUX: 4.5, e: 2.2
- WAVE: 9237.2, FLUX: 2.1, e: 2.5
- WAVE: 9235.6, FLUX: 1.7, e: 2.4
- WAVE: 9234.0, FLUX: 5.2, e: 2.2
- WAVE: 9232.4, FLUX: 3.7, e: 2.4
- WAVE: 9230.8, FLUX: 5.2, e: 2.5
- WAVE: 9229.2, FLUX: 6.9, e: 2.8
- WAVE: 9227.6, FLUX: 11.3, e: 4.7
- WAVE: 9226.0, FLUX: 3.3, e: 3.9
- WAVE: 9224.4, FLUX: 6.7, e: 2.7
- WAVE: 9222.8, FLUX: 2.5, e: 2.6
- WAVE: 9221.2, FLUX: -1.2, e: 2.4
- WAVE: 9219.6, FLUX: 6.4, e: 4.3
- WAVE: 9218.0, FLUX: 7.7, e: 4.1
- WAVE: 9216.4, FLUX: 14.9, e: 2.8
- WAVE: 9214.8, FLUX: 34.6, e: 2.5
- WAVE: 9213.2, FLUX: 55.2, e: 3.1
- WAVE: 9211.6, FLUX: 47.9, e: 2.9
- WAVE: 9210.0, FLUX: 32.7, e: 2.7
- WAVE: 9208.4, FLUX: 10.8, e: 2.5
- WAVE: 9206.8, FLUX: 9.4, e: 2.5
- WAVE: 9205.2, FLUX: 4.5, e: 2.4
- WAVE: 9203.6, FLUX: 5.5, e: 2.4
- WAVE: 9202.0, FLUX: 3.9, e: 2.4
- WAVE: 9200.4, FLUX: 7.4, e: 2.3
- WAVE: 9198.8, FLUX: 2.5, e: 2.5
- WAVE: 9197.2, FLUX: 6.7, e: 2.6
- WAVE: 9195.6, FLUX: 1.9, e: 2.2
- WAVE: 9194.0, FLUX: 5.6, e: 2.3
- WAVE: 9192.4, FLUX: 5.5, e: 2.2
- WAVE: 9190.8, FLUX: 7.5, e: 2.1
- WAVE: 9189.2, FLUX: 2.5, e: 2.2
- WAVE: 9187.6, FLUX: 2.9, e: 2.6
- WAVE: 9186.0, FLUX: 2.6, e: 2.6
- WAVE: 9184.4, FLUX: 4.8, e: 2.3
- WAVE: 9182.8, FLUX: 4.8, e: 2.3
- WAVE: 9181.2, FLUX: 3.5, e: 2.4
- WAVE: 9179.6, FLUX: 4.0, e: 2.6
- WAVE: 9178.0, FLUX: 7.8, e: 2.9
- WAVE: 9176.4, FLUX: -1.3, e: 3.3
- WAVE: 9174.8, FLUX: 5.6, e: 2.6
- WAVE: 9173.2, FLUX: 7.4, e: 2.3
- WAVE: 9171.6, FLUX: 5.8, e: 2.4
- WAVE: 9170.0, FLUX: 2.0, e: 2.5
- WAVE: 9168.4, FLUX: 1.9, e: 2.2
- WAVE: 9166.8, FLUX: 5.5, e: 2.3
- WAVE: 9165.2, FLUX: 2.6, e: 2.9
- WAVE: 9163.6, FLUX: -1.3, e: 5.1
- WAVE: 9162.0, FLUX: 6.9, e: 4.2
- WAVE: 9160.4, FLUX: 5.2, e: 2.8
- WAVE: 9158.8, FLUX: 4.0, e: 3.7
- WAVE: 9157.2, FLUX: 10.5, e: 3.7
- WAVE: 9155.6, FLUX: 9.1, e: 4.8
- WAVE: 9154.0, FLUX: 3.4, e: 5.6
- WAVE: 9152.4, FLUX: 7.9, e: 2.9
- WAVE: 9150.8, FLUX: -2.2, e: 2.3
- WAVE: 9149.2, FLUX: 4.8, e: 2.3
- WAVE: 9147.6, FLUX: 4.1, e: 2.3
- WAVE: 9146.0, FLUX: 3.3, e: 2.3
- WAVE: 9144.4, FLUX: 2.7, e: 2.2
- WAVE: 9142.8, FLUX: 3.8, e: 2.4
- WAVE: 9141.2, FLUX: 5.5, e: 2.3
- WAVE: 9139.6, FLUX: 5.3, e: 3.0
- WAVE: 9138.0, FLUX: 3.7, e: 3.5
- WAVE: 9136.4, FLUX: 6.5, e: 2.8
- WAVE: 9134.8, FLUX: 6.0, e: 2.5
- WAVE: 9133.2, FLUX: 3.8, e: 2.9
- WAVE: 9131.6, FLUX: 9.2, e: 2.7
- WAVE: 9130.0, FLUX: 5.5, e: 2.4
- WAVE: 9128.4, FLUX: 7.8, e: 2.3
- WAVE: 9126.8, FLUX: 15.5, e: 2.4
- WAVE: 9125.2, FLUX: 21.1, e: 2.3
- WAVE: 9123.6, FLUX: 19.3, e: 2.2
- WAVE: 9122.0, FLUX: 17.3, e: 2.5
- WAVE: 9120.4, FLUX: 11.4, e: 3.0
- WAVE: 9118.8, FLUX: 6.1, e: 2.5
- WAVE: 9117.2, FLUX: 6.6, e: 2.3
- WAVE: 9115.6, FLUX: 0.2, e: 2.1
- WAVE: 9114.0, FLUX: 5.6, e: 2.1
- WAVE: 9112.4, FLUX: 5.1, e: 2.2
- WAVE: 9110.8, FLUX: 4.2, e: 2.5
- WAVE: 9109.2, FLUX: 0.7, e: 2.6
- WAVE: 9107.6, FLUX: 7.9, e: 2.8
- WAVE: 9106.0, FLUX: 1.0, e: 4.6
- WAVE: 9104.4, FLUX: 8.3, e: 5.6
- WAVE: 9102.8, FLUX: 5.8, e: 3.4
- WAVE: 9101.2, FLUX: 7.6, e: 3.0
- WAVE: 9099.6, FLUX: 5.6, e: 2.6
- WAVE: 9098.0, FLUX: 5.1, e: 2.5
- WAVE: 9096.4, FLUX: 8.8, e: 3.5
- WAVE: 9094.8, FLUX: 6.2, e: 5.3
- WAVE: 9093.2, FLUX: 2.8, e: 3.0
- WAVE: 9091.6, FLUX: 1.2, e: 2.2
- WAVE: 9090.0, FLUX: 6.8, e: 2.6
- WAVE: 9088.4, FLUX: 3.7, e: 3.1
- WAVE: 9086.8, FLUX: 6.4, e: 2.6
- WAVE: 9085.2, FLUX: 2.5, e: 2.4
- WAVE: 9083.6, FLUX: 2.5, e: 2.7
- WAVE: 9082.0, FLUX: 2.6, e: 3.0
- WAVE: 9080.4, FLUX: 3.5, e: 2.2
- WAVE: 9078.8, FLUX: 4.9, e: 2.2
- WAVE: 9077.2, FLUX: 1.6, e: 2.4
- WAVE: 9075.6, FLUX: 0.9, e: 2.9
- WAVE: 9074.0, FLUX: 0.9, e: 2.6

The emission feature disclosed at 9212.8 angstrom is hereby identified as [O III] 5007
